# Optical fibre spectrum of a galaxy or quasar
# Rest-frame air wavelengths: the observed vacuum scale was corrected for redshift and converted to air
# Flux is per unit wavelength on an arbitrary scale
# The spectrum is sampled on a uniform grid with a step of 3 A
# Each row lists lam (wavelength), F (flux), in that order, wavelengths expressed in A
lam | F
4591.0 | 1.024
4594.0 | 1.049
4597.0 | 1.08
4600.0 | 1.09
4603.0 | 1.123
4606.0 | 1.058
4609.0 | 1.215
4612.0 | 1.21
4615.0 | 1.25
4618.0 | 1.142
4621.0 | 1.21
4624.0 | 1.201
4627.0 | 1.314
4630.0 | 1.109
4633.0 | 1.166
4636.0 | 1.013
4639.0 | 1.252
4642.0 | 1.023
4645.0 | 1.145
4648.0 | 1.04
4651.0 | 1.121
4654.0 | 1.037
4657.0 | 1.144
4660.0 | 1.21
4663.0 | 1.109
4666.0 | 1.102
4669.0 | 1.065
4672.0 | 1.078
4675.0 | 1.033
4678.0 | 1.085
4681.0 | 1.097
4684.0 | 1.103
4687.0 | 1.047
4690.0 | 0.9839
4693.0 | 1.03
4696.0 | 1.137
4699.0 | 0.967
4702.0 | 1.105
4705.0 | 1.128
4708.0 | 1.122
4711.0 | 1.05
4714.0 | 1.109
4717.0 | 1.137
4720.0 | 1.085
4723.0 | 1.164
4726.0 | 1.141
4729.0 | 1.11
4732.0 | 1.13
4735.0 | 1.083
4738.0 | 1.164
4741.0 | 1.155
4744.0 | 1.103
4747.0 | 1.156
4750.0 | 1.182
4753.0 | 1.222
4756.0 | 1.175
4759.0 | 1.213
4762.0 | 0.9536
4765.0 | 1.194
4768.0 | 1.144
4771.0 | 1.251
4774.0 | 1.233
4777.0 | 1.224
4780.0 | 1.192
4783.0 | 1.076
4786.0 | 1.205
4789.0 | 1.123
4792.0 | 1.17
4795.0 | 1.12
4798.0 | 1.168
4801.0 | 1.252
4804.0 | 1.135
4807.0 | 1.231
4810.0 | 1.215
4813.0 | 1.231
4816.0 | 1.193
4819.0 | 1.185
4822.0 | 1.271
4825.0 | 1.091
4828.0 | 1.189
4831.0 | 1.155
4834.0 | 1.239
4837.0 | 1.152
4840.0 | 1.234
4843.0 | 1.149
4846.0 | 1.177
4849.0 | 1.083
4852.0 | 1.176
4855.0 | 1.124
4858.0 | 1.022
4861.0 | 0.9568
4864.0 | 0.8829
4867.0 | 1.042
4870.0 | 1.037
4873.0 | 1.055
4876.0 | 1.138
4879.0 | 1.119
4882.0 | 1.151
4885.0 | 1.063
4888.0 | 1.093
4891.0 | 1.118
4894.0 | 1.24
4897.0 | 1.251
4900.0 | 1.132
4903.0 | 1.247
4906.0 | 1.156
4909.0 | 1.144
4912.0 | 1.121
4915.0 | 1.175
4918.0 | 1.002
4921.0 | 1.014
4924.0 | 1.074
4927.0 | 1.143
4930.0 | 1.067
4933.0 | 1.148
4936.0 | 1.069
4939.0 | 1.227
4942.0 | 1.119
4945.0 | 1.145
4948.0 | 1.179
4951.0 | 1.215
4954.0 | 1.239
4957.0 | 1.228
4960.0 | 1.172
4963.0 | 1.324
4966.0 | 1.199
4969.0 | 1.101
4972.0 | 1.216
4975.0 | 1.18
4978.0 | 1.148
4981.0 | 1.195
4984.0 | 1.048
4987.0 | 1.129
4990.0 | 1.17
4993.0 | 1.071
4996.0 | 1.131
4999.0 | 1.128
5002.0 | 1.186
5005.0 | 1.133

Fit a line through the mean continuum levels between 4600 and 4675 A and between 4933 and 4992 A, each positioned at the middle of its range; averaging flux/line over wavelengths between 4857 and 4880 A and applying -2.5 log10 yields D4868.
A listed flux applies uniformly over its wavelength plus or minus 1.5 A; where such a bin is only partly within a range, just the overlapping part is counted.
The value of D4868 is 0.13 mag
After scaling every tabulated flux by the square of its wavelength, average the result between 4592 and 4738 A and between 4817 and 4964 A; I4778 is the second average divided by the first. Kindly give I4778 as 1.12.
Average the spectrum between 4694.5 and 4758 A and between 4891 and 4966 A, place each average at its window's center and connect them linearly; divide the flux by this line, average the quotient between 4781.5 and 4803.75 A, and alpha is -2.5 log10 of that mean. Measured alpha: -0.02 mag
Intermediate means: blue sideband 1.13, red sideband 1.16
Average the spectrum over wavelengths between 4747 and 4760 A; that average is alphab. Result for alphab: 1.19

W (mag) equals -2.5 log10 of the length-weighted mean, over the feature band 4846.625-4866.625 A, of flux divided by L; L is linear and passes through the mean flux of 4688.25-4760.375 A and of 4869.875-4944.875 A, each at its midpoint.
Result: 0.08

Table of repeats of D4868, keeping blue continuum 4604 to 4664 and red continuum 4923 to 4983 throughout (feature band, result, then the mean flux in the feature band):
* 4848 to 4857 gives 0.04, 1.12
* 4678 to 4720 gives 0.07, 1.08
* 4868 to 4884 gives 0.06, 1.1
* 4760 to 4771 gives 0.03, 1.12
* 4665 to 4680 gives 0.08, 1.07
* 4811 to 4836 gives -0.03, 1.19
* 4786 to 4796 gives 0.01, 1.15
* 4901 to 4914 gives 0.00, 1.17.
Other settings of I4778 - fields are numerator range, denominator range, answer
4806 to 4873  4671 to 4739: 1.10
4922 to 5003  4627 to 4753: 1.17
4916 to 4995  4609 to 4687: 1.15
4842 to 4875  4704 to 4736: 1.01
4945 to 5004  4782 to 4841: 1.06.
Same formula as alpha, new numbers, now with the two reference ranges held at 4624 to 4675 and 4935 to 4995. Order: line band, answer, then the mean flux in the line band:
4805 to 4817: -0.06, 1.22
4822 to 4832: -0.01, 1.16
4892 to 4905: -0.05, 1.21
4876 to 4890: 0.04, 1.11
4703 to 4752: 0.01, 1.13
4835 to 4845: -0.03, 1.18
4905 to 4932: 0.06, 1.1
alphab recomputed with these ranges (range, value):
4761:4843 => 1.18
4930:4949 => 1.14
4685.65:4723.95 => 1.08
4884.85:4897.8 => 1.16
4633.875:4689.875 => 1.09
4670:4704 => 1.06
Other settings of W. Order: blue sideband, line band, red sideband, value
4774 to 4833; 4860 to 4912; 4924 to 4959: 0.056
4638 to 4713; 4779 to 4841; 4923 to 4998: -0.057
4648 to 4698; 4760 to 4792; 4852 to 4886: -0.088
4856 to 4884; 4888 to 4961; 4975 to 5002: -0.061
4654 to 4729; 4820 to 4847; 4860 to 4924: -0.081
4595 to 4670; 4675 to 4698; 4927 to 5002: 0.075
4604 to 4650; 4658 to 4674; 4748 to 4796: 0.046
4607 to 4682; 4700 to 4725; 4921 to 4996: 0.028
